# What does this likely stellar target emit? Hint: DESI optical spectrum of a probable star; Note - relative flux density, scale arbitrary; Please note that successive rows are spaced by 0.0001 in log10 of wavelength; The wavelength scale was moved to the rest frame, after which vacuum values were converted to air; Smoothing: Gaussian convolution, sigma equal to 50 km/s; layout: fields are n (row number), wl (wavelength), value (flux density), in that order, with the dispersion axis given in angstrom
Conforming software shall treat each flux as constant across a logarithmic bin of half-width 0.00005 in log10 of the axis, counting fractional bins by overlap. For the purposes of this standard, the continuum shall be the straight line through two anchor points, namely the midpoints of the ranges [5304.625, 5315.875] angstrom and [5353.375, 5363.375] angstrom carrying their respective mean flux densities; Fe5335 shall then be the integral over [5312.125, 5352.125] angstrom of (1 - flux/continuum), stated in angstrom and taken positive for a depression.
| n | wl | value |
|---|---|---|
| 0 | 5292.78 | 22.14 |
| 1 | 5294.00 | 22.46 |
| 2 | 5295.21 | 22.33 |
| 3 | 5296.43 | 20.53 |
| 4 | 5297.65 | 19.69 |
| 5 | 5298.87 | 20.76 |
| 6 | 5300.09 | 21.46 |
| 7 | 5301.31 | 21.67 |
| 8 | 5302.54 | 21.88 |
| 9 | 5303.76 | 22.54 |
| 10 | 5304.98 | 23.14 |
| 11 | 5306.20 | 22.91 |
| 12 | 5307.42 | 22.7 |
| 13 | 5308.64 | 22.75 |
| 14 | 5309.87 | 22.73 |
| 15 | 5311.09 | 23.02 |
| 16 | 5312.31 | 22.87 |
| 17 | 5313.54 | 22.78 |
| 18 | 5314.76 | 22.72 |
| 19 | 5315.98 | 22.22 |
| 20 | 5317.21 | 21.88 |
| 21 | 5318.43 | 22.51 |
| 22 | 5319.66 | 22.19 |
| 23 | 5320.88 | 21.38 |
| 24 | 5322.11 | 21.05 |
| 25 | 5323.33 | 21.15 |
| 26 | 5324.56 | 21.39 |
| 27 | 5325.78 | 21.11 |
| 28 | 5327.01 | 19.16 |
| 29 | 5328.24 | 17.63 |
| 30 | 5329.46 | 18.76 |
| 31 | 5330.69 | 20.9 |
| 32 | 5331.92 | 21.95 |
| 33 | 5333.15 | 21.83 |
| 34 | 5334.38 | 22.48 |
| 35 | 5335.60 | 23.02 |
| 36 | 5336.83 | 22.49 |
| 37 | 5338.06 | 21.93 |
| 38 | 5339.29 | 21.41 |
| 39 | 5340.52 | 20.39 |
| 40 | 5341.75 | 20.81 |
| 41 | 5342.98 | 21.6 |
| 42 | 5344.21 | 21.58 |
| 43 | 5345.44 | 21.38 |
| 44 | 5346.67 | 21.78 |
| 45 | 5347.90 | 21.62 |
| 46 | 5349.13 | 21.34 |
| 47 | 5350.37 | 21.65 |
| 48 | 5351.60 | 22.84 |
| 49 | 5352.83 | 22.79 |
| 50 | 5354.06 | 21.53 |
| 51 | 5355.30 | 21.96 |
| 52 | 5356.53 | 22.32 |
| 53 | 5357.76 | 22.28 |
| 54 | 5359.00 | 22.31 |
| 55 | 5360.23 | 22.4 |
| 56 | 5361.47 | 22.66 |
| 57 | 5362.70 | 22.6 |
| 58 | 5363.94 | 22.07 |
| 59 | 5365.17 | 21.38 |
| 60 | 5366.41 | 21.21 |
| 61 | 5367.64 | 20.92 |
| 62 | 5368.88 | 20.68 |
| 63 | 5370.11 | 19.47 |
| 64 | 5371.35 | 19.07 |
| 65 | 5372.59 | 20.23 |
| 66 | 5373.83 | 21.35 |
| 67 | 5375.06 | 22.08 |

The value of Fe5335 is 1.9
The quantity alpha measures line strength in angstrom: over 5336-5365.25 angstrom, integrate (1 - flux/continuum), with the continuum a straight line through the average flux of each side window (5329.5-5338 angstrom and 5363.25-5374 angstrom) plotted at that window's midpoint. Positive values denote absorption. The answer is -0.8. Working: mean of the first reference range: 21.9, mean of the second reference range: 20.7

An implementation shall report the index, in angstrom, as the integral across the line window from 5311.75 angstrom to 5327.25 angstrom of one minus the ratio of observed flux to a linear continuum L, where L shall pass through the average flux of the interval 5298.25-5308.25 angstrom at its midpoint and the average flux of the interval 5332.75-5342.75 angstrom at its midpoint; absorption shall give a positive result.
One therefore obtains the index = 0.1 angstrom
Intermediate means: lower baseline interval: 22.1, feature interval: 21.8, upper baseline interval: 21.8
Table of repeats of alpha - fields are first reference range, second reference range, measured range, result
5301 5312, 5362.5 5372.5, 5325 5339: 0.5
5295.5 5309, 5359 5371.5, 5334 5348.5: -0.1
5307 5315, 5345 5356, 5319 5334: 1.1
